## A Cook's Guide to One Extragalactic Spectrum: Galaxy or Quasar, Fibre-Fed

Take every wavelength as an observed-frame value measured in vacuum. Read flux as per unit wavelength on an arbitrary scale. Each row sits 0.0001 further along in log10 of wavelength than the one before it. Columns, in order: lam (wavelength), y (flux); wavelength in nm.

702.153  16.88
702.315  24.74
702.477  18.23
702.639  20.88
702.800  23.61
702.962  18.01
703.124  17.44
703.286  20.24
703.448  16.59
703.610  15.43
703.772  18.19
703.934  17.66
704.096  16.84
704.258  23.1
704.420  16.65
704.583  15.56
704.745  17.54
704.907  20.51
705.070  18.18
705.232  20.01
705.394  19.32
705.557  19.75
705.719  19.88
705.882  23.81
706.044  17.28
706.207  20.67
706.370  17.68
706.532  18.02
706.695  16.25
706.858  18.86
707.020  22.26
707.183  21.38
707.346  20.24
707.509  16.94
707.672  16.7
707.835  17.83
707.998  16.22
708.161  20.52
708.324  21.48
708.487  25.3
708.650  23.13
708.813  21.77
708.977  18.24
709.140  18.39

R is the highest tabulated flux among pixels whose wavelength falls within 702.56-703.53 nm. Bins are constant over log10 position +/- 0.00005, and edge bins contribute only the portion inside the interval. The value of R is 23.61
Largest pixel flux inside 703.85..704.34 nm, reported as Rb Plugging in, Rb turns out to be 23.1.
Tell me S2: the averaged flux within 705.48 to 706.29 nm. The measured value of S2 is 20.3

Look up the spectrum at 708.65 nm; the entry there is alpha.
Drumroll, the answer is 23.13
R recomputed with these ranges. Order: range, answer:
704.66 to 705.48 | 20.51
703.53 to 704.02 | 18.19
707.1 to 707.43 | 21.38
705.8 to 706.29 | 23.81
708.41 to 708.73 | 25.3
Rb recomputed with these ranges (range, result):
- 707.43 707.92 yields 17.83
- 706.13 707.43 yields 22.26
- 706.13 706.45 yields 20.67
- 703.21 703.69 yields 20.24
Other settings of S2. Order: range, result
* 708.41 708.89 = 23.4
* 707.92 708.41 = 19.5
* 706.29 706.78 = 17.3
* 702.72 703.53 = 19.2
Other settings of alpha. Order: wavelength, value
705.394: 19.32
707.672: 16.7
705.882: 23.81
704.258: 23.1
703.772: 18.19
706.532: 18.02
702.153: 16.88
